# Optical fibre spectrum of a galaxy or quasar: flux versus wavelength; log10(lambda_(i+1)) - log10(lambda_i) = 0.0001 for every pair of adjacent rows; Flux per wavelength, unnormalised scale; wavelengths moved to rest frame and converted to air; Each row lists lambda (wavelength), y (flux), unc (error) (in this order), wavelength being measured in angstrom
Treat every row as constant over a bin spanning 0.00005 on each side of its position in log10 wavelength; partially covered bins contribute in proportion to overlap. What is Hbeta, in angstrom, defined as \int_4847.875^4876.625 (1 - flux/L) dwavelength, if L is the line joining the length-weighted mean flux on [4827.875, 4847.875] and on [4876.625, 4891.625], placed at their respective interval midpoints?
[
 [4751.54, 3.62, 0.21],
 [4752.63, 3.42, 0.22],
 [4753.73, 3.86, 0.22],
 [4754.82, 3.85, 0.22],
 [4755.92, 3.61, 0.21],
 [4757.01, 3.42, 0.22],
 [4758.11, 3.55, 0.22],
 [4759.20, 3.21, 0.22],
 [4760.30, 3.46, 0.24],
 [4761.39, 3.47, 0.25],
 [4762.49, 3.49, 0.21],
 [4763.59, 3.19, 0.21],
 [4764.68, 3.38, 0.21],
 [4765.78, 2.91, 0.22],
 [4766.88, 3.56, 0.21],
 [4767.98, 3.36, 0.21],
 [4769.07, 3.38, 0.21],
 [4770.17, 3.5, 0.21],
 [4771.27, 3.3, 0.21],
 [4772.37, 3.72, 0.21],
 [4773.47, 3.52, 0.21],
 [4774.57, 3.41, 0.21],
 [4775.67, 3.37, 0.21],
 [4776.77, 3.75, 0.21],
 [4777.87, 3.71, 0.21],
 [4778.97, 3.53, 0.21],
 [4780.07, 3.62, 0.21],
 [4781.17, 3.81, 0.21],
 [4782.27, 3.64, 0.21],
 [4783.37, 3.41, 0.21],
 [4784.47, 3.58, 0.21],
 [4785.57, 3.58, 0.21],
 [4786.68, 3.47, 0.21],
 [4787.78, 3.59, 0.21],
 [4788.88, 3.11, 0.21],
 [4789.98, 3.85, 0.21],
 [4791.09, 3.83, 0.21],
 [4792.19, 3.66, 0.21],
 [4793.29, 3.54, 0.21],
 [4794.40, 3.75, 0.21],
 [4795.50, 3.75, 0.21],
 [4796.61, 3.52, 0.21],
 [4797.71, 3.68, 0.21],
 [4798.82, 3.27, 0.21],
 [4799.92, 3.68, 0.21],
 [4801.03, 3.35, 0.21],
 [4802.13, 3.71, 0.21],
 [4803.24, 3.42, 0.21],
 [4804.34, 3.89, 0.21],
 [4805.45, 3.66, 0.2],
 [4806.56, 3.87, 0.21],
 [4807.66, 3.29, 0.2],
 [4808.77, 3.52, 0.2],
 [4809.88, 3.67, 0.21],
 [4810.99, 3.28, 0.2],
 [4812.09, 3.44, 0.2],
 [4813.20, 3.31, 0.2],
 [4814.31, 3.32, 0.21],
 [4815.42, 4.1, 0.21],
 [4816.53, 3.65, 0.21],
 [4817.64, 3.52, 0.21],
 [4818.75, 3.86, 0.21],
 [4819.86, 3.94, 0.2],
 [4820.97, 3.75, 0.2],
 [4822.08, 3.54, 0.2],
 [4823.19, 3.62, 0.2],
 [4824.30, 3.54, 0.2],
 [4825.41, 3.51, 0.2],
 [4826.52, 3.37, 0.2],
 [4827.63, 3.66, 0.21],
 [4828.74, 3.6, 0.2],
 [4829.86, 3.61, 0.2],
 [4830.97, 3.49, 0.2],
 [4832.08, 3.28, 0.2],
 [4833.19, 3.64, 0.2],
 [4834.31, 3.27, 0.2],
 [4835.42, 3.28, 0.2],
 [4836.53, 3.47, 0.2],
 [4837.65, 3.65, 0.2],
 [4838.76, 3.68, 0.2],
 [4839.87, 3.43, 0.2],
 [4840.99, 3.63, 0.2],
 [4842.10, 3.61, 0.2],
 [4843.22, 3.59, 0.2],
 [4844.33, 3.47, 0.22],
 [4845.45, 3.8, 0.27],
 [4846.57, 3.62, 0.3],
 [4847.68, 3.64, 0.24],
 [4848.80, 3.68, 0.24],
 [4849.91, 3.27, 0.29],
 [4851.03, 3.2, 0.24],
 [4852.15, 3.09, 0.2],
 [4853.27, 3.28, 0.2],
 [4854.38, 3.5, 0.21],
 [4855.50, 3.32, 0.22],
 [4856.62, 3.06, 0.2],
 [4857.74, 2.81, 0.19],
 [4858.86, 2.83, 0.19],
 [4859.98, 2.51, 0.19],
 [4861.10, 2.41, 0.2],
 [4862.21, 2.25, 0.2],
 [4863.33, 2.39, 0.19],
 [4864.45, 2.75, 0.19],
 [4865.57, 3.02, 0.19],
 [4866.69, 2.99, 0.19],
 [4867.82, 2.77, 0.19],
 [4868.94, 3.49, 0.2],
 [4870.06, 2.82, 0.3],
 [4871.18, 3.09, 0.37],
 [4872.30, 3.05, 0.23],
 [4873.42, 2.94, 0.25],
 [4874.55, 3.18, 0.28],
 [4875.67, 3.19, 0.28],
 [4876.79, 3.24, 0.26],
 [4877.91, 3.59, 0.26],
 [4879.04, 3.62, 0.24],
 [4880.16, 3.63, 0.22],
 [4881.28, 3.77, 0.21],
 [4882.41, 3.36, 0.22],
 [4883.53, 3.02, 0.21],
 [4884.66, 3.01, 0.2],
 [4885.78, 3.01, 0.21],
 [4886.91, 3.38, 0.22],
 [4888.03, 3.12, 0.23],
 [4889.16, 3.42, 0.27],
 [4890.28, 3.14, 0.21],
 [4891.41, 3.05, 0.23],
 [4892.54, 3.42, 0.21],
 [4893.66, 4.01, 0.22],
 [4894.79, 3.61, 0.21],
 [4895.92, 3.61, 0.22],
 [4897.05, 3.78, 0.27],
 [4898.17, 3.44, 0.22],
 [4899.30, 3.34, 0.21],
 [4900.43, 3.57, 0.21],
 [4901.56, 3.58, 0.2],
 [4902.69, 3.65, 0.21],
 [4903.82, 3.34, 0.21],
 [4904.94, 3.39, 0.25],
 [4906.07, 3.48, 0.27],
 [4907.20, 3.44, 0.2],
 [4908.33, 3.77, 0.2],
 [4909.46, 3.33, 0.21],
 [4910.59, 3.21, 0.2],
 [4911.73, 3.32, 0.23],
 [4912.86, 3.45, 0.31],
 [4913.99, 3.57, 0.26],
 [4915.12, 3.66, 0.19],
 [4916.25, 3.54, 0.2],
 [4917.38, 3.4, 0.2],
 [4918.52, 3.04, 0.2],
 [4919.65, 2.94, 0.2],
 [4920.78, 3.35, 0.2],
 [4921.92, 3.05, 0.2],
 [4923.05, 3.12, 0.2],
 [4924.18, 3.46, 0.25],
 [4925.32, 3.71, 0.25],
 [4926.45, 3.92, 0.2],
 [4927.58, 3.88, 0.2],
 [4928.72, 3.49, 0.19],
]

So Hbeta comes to 3.51 angstrom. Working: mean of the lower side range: 3.54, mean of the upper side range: 3.32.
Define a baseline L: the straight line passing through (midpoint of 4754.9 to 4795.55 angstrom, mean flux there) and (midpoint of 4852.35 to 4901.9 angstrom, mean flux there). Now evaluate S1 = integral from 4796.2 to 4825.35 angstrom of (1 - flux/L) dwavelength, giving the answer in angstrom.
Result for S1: -1.64 angstrom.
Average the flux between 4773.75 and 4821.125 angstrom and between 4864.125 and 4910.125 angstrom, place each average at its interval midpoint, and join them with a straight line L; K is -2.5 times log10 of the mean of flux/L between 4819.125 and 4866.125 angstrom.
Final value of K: 0.041 mag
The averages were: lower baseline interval 3.59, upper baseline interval 3.33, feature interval 3.34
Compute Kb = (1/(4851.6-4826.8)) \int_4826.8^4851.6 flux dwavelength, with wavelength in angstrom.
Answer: 3.52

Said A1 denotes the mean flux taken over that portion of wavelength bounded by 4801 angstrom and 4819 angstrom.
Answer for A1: 3.58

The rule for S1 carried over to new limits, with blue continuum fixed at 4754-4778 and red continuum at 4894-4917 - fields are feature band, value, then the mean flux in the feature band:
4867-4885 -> 1.4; 3.23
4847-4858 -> 0.6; 3.3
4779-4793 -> -0.5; 3.59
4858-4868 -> 2.4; 2.66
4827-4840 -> -0.1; 3.51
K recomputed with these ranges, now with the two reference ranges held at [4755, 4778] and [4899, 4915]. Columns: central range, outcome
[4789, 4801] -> -0.05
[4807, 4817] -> -0.02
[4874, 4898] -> 0.02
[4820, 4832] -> -0.04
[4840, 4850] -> -0.04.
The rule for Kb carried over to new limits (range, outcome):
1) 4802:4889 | 3.35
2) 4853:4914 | 3.24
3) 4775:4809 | 3.59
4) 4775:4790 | 3.56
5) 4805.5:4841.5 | 3.56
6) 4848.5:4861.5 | 3.08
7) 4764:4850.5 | 3.55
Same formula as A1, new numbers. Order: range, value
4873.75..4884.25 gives 3.38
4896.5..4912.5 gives 3.47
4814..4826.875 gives 3.65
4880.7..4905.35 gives 3.41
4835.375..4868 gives 3.2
